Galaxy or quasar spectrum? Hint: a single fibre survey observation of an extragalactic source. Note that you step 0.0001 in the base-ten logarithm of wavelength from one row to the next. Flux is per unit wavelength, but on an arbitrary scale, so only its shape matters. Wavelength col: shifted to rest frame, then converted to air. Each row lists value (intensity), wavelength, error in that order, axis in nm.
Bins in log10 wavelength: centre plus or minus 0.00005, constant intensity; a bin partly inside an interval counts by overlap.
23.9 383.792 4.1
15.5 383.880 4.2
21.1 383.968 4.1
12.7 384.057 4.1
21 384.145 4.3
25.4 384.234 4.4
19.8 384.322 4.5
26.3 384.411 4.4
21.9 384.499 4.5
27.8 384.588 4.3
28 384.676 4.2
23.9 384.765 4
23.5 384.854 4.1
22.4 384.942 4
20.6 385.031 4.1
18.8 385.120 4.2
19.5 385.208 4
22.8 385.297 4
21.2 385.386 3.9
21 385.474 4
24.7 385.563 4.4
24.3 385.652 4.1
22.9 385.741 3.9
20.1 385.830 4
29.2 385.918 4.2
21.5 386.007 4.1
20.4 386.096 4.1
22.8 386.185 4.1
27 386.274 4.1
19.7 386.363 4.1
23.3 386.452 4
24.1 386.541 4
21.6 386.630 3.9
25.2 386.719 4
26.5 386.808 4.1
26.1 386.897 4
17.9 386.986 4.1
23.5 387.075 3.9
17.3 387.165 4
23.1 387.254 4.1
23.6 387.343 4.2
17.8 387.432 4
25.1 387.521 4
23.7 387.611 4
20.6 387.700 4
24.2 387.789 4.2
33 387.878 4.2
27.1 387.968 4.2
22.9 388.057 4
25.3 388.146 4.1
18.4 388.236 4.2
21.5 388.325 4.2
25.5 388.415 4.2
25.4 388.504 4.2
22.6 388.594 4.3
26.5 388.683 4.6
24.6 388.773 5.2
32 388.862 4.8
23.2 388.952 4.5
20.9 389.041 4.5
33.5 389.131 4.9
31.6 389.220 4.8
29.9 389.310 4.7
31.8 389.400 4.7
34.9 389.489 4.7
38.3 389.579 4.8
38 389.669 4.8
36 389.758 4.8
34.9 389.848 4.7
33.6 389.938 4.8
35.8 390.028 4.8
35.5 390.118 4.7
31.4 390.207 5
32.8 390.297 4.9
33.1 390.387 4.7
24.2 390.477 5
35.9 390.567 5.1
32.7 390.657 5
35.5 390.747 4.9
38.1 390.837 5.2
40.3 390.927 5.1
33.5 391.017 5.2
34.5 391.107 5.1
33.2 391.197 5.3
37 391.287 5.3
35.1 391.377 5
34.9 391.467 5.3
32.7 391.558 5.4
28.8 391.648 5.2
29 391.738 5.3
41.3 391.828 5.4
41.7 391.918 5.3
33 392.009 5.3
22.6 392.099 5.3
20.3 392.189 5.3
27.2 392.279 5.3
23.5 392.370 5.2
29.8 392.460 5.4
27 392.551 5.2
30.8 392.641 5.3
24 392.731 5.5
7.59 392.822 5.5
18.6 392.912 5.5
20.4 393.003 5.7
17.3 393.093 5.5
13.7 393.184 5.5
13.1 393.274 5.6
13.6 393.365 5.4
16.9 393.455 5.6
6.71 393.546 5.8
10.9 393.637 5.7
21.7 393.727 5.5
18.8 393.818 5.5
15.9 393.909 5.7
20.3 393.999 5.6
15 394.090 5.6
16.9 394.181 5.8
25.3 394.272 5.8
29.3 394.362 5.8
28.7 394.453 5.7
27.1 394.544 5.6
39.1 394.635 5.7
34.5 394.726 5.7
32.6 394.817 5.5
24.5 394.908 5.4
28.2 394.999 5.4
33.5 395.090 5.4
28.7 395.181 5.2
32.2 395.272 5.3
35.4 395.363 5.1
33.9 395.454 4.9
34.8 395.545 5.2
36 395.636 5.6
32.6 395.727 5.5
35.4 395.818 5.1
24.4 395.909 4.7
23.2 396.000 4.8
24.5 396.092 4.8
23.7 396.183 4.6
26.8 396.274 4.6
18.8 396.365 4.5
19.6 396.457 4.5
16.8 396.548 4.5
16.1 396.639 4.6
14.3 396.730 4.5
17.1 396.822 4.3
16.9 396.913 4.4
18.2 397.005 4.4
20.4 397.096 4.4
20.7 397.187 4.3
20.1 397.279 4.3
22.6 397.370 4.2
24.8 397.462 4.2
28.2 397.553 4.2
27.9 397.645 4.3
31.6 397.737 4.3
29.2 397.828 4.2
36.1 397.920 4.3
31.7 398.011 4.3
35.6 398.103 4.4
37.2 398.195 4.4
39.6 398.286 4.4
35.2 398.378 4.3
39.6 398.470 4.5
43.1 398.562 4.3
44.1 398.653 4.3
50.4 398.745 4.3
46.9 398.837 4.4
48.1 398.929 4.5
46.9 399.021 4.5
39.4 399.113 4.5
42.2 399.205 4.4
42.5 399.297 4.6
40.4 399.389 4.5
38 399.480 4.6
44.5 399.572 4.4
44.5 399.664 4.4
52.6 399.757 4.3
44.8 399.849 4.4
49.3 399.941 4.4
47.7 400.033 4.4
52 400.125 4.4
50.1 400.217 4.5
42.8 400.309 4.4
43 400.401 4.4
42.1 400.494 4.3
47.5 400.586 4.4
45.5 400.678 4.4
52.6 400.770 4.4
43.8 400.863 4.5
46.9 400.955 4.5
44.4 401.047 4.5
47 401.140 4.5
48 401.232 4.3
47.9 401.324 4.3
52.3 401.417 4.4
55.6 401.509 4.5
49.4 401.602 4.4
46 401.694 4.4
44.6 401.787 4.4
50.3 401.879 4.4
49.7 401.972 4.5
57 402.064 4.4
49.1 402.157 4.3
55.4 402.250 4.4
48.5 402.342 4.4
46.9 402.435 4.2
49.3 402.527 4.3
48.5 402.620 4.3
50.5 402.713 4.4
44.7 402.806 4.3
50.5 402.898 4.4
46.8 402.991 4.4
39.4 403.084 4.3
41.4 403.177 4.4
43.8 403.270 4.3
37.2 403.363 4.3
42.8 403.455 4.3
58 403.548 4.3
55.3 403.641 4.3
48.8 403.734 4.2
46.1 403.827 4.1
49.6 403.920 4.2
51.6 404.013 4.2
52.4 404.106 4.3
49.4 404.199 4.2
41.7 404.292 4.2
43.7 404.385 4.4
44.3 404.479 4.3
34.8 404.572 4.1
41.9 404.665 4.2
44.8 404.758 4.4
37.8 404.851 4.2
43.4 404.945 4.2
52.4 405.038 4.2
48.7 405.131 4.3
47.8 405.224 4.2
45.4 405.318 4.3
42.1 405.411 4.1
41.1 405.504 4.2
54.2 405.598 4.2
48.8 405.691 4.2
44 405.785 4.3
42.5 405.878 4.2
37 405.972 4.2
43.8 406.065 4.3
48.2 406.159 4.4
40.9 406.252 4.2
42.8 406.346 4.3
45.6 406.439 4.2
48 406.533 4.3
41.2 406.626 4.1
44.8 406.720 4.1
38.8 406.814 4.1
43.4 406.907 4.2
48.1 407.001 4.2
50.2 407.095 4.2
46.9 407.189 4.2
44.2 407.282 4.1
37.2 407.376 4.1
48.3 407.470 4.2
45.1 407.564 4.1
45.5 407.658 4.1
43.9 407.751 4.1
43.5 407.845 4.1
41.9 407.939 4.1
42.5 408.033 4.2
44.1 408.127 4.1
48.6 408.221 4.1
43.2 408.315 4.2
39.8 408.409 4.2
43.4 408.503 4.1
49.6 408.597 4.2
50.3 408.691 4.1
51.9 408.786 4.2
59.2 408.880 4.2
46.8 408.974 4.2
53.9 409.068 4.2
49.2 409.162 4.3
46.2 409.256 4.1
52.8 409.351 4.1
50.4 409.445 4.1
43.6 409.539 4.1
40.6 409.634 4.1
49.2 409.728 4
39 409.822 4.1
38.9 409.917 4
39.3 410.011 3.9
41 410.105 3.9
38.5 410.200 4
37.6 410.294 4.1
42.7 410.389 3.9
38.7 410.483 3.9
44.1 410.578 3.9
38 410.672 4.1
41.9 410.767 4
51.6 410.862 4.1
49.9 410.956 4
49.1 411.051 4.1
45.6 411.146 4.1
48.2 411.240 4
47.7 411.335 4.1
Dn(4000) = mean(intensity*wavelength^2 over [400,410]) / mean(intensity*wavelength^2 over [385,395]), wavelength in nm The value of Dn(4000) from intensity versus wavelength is 1.91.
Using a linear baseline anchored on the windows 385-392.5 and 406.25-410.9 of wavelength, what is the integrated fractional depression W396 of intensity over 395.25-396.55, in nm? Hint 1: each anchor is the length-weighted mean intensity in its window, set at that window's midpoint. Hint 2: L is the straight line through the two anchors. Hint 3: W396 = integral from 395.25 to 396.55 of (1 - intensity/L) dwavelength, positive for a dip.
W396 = 0.22 nm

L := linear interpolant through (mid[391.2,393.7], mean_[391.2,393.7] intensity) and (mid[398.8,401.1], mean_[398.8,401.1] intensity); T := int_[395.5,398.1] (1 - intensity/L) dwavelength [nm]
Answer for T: 0.83 nm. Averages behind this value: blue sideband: 24.5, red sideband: 45.5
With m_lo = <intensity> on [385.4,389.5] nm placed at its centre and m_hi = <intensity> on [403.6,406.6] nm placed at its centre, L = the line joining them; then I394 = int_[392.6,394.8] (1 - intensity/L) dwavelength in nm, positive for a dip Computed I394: 0.80 nm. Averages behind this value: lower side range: 24.4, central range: 20.4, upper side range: 45.5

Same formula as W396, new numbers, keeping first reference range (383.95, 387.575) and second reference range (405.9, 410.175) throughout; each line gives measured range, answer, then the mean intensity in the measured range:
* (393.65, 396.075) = 0.32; 27.7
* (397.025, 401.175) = -0.42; 39.9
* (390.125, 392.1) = -0.42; 34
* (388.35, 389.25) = -0.03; 26.4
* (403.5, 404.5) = -0.20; 49.2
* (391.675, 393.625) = 0.45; 22.6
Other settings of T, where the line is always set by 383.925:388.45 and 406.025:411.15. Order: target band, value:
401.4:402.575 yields -0.36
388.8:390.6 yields -0.40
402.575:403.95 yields -0.25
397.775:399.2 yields -0.21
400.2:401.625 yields -0.38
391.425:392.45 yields -0.07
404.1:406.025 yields -0.14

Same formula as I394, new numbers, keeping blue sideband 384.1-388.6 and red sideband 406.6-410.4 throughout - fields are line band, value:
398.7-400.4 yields -0.444 nm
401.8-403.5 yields -0.349 nm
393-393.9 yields 0.450 nm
